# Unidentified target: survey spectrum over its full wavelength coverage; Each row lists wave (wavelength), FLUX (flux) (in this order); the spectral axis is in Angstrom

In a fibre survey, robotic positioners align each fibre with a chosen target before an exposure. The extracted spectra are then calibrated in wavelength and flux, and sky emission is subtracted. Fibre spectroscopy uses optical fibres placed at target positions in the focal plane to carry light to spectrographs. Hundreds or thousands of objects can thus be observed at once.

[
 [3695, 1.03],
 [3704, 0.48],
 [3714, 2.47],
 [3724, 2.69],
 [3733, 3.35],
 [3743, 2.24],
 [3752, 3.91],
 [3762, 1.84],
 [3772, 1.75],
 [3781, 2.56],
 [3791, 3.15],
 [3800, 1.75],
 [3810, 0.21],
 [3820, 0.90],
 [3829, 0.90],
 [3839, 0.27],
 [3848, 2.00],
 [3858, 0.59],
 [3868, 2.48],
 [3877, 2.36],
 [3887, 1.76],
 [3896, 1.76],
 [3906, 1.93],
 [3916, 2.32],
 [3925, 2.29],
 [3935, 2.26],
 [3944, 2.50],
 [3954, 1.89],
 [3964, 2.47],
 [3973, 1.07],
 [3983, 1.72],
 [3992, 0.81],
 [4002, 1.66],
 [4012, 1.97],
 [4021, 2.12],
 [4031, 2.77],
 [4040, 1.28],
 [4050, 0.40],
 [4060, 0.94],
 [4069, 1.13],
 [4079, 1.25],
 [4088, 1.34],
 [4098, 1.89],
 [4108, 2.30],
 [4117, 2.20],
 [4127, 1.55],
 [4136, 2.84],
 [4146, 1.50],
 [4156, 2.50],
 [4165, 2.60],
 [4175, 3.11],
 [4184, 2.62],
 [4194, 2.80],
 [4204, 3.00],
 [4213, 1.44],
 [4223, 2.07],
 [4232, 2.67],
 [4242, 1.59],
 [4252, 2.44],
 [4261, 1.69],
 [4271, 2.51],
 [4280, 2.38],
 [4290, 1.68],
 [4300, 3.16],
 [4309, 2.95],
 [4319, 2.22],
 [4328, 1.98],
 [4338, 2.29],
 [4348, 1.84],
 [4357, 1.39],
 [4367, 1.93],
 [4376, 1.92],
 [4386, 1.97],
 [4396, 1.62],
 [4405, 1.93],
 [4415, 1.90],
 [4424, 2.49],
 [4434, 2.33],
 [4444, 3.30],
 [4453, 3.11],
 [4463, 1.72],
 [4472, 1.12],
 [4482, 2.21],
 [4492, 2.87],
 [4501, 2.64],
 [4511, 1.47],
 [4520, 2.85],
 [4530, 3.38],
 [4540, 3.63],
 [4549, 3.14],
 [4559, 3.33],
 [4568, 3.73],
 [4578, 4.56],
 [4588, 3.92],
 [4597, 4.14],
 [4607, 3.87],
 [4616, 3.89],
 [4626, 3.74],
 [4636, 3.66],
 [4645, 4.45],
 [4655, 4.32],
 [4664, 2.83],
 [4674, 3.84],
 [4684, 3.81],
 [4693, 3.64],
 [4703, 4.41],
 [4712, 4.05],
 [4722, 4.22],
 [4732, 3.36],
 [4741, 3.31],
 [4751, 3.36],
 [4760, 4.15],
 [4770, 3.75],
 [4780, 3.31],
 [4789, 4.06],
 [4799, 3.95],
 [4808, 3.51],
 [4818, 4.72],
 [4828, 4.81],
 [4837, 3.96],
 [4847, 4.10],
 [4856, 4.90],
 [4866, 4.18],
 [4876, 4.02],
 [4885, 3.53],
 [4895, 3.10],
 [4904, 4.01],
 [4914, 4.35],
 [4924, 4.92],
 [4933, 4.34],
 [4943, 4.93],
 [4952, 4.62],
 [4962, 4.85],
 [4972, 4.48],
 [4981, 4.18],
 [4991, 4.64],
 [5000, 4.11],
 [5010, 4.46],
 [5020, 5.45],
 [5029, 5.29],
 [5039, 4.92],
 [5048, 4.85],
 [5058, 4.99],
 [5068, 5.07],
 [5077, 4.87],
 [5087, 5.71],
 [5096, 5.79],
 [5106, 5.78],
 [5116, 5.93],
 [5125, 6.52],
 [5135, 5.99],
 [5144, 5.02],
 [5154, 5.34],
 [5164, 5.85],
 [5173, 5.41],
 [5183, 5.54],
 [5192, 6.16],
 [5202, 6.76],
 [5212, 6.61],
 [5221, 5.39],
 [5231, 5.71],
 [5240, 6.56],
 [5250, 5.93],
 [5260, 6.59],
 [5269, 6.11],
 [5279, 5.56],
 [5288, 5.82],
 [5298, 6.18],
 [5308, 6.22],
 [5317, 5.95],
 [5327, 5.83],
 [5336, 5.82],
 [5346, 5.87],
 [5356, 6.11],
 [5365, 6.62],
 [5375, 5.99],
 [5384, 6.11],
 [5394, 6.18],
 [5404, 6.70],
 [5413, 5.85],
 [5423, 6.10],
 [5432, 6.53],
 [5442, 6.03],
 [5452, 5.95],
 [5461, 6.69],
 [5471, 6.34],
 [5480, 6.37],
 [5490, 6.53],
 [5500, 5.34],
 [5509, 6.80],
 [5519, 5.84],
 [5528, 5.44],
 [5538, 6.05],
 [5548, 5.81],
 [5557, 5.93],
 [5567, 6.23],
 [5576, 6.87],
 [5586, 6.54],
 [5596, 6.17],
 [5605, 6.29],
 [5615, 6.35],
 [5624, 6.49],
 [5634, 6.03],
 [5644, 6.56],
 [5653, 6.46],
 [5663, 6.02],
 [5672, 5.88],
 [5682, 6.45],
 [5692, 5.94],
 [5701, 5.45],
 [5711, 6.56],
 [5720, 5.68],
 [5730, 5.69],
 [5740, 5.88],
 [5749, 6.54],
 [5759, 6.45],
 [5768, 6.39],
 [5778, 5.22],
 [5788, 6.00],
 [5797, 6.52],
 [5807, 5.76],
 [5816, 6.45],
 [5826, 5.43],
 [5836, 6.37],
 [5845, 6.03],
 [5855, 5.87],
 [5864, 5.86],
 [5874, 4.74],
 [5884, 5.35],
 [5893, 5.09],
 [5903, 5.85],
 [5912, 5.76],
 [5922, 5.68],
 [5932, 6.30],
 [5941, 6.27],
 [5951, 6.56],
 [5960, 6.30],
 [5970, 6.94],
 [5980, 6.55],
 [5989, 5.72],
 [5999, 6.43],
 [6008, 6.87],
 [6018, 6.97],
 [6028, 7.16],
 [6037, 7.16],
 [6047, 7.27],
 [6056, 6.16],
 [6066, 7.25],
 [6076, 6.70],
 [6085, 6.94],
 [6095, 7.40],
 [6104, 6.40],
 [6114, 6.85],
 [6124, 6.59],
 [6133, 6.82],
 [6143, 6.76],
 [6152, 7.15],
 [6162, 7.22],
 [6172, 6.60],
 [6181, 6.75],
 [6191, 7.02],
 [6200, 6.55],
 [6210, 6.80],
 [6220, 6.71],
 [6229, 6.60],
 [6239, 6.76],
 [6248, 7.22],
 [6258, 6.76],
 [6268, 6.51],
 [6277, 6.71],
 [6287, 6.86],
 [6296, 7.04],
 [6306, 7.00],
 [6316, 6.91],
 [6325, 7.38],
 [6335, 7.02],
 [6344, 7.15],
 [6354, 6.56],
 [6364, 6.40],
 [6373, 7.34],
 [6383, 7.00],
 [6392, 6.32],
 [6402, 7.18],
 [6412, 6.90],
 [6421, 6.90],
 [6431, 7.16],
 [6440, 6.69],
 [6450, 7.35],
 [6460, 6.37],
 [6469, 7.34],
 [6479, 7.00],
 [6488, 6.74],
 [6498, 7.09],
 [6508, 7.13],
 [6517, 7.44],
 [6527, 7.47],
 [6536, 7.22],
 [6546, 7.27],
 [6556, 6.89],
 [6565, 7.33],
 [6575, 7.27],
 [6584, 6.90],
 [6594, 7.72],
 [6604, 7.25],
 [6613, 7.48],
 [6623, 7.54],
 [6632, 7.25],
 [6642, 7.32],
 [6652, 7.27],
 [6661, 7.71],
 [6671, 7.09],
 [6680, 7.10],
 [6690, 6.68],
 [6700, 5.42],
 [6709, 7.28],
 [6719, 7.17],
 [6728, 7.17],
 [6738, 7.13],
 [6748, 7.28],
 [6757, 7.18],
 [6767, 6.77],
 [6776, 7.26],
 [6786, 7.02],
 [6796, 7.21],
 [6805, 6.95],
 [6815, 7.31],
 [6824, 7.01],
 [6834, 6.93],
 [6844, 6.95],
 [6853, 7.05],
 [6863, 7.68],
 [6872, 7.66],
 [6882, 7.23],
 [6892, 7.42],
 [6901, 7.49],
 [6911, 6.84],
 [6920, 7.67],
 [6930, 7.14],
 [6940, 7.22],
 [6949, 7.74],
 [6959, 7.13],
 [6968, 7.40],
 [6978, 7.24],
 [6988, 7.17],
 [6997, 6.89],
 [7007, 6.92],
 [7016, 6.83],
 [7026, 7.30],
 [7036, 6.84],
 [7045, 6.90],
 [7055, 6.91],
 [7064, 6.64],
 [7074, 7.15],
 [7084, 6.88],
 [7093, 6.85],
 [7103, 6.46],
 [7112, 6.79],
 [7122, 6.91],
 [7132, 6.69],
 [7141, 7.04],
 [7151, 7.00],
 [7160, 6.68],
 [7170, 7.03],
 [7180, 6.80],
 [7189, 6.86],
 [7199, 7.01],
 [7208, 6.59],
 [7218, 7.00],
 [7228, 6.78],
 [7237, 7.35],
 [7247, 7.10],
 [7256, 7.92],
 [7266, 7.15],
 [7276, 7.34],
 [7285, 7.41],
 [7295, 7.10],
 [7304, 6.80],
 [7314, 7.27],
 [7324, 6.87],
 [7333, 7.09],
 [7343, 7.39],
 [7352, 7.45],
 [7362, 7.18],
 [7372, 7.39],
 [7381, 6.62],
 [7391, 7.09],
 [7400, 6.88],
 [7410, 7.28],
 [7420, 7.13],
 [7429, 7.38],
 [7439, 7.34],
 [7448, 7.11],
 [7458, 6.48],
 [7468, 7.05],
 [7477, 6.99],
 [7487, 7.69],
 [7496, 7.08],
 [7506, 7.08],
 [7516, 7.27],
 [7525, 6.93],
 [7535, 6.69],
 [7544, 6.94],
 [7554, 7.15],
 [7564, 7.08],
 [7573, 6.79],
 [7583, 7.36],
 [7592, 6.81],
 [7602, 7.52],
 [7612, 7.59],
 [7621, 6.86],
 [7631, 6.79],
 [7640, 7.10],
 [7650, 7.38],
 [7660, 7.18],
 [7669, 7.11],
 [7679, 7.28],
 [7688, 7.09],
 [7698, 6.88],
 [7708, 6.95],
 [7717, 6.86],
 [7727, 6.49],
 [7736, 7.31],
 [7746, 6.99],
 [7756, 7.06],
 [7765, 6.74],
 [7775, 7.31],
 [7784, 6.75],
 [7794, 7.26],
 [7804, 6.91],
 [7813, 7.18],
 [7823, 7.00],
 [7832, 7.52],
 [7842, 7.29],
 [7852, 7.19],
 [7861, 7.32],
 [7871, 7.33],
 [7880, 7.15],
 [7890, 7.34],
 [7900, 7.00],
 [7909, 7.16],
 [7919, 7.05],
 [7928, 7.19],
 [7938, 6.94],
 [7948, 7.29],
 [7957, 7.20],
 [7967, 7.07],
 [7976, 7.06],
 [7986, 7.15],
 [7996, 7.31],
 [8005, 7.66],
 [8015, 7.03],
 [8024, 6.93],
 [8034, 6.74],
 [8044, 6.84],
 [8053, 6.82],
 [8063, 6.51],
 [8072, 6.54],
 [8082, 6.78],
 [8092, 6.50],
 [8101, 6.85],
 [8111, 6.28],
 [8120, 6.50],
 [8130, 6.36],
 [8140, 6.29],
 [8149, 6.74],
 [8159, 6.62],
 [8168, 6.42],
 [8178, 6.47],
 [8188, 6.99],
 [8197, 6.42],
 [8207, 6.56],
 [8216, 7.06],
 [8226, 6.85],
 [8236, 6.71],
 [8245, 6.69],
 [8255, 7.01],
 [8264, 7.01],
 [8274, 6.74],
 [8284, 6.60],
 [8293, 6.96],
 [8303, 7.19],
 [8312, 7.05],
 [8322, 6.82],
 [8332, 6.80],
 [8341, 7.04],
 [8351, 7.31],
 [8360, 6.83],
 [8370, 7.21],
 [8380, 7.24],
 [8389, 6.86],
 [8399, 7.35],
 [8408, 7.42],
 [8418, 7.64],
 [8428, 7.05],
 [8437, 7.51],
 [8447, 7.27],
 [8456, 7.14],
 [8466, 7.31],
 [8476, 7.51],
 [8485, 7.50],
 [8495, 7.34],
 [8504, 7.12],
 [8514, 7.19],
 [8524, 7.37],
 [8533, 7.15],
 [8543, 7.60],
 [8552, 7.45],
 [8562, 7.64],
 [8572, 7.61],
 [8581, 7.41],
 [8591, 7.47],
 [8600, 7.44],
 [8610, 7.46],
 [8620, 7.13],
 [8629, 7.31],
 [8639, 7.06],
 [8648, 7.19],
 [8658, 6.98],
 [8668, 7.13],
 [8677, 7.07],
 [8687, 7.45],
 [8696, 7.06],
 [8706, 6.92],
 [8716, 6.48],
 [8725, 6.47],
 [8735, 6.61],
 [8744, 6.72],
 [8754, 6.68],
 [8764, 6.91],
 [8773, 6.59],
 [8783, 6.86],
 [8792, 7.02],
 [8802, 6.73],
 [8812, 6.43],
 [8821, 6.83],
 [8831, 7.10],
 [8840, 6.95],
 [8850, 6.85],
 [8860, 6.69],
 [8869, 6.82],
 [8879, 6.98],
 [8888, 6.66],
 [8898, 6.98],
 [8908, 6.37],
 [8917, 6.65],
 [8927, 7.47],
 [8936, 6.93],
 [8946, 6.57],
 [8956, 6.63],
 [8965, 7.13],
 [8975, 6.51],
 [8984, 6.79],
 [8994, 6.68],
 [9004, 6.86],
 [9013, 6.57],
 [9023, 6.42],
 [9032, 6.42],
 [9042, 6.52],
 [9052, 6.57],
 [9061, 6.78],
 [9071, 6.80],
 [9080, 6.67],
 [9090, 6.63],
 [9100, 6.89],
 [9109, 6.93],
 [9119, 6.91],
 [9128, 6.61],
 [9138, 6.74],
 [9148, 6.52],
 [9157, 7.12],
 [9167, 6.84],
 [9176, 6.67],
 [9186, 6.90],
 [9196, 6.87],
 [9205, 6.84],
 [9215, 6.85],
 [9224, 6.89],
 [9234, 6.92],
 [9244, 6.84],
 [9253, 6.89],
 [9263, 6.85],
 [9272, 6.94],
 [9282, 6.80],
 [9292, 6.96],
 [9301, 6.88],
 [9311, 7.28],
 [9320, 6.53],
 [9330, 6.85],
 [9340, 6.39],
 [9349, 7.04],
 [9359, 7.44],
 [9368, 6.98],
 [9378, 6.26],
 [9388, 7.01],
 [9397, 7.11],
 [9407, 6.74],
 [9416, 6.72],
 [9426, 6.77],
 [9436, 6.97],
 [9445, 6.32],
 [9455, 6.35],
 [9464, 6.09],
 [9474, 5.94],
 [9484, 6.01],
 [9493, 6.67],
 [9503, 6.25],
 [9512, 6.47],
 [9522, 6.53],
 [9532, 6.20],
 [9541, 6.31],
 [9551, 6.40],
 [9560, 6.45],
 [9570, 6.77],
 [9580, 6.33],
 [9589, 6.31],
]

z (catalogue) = 0.136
